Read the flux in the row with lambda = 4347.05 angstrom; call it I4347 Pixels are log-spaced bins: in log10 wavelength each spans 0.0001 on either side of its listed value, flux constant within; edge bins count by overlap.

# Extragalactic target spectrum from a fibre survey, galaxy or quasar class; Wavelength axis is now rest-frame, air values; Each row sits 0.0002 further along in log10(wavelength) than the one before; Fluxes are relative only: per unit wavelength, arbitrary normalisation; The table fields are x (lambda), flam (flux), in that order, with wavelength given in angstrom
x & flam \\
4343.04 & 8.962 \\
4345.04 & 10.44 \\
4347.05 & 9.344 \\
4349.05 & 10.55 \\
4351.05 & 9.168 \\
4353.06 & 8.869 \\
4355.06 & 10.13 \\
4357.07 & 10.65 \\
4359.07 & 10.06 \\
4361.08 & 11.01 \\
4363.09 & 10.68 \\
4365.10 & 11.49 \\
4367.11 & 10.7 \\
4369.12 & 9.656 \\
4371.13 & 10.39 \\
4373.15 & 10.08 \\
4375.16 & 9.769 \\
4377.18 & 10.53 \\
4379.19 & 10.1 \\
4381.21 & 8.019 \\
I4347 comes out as 9.344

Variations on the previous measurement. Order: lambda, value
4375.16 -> 9.769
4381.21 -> 8.019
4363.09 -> 10.68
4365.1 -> 11.49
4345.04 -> 10.44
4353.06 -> 8.869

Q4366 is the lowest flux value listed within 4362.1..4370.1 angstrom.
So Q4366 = 9.656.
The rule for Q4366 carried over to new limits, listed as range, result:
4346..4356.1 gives 8.869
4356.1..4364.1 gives 10.06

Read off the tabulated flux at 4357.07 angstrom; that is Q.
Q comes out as 10.65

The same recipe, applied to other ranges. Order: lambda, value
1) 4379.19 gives 10.1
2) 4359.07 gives 10.06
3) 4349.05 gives 10.55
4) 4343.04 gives 8.962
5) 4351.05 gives 9.168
